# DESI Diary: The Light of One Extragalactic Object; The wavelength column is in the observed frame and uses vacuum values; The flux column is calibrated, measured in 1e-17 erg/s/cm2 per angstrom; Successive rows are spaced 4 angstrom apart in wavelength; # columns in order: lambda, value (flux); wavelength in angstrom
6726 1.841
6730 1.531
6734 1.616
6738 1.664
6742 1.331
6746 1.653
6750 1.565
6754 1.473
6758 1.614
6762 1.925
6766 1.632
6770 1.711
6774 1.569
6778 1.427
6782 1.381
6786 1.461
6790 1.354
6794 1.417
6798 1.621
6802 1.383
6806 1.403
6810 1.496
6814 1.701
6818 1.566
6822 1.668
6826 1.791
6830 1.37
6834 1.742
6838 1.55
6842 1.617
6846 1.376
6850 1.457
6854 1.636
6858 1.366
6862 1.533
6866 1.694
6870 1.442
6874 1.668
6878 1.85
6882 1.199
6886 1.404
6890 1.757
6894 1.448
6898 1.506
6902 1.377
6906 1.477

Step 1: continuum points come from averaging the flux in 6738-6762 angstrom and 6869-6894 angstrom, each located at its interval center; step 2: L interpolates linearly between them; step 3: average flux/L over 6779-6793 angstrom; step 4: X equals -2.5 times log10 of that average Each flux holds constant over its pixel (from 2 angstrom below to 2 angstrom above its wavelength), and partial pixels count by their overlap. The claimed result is 0.120 mag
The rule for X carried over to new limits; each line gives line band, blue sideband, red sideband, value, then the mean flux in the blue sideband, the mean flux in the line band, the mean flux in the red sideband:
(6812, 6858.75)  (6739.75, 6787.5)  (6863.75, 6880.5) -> 0.03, 1.56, 1.58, 1.65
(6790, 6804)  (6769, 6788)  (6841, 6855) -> 0.03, 1.5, 1.46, 1.51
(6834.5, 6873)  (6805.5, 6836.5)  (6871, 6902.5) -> 0.02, 1.6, 1.53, 1.53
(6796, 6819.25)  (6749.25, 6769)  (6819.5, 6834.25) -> 0.07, 1.65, 1.53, 1.63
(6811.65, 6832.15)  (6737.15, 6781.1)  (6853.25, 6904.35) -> -0.04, 1.59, 1.62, 1.53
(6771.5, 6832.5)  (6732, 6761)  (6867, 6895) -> 0.04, 1.57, 1.51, 1.55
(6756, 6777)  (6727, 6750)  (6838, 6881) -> -0.07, 1.57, 1.68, 1.55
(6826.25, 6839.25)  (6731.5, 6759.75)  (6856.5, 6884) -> -0.03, 1.56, 1.59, 1.54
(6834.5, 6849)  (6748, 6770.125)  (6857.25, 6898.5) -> 0.03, 1.65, 1.53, 1.54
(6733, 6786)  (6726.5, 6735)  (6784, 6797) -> -0.04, 1.62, 1.58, 1.43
